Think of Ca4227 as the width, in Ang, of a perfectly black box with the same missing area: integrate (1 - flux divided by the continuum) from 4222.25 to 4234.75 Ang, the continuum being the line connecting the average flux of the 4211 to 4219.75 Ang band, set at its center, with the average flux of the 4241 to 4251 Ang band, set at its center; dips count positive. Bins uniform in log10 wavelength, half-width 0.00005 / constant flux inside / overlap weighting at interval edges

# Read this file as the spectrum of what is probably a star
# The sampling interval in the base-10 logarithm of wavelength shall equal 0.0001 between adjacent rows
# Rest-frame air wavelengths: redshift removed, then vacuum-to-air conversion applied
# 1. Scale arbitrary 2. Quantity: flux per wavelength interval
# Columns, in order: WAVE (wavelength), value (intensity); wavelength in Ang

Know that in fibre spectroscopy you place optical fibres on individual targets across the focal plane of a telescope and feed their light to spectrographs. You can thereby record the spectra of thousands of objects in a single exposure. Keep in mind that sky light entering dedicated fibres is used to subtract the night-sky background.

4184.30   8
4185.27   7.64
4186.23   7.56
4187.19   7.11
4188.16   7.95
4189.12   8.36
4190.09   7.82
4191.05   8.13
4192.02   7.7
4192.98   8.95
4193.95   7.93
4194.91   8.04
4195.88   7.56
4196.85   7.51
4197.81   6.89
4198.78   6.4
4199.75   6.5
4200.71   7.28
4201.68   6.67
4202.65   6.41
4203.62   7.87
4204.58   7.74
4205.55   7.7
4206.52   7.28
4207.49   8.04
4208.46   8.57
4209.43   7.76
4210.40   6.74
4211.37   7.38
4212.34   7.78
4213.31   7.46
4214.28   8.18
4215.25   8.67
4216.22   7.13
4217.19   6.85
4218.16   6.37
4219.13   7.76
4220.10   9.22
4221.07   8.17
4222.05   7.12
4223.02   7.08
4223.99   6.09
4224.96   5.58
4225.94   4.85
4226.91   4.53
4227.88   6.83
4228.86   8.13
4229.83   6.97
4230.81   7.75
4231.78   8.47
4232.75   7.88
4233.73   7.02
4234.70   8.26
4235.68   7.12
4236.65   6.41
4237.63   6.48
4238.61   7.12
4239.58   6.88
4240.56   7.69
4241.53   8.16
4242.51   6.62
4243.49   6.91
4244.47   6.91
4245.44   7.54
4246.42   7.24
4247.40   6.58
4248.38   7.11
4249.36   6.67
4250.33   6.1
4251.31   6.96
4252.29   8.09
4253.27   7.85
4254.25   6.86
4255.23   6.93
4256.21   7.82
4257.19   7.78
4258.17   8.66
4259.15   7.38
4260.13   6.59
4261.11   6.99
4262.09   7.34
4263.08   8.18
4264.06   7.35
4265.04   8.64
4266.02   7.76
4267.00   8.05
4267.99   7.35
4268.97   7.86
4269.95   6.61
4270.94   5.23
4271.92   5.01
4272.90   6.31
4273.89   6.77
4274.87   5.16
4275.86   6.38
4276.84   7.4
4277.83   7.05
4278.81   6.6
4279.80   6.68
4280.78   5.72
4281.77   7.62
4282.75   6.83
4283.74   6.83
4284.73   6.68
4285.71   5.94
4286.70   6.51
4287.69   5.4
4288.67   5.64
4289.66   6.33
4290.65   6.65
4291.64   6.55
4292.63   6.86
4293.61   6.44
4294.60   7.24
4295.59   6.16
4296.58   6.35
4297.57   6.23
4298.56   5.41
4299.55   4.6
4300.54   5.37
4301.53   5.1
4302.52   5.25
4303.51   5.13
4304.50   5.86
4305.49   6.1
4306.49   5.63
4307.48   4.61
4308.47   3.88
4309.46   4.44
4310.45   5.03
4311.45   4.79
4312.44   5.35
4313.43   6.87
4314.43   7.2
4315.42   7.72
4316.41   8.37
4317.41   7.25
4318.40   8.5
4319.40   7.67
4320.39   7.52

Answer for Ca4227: 0.8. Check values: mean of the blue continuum 7.54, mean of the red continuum 6.99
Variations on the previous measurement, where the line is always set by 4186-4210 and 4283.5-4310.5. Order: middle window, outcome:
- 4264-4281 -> -1.4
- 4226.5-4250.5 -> -0.9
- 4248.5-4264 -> -1.9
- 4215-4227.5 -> 0.6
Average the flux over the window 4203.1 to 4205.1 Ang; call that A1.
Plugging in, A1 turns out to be 7.8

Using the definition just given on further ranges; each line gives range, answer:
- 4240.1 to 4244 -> 7.34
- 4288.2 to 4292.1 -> 6.28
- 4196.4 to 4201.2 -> 6.92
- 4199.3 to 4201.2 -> 6.91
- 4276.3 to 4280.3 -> 6.93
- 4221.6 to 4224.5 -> 6.77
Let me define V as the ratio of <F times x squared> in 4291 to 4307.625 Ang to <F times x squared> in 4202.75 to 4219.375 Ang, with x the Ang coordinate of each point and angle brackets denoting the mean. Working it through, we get 0.80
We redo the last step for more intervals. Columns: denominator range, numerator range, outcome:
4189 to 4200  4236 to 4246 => 0.95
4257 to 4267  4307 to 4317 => 0.78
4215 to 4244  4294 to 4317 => 0.84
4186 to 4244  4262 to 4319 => 0.90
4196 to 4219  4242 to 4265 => 1.01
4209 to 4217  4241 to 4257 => 0.96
